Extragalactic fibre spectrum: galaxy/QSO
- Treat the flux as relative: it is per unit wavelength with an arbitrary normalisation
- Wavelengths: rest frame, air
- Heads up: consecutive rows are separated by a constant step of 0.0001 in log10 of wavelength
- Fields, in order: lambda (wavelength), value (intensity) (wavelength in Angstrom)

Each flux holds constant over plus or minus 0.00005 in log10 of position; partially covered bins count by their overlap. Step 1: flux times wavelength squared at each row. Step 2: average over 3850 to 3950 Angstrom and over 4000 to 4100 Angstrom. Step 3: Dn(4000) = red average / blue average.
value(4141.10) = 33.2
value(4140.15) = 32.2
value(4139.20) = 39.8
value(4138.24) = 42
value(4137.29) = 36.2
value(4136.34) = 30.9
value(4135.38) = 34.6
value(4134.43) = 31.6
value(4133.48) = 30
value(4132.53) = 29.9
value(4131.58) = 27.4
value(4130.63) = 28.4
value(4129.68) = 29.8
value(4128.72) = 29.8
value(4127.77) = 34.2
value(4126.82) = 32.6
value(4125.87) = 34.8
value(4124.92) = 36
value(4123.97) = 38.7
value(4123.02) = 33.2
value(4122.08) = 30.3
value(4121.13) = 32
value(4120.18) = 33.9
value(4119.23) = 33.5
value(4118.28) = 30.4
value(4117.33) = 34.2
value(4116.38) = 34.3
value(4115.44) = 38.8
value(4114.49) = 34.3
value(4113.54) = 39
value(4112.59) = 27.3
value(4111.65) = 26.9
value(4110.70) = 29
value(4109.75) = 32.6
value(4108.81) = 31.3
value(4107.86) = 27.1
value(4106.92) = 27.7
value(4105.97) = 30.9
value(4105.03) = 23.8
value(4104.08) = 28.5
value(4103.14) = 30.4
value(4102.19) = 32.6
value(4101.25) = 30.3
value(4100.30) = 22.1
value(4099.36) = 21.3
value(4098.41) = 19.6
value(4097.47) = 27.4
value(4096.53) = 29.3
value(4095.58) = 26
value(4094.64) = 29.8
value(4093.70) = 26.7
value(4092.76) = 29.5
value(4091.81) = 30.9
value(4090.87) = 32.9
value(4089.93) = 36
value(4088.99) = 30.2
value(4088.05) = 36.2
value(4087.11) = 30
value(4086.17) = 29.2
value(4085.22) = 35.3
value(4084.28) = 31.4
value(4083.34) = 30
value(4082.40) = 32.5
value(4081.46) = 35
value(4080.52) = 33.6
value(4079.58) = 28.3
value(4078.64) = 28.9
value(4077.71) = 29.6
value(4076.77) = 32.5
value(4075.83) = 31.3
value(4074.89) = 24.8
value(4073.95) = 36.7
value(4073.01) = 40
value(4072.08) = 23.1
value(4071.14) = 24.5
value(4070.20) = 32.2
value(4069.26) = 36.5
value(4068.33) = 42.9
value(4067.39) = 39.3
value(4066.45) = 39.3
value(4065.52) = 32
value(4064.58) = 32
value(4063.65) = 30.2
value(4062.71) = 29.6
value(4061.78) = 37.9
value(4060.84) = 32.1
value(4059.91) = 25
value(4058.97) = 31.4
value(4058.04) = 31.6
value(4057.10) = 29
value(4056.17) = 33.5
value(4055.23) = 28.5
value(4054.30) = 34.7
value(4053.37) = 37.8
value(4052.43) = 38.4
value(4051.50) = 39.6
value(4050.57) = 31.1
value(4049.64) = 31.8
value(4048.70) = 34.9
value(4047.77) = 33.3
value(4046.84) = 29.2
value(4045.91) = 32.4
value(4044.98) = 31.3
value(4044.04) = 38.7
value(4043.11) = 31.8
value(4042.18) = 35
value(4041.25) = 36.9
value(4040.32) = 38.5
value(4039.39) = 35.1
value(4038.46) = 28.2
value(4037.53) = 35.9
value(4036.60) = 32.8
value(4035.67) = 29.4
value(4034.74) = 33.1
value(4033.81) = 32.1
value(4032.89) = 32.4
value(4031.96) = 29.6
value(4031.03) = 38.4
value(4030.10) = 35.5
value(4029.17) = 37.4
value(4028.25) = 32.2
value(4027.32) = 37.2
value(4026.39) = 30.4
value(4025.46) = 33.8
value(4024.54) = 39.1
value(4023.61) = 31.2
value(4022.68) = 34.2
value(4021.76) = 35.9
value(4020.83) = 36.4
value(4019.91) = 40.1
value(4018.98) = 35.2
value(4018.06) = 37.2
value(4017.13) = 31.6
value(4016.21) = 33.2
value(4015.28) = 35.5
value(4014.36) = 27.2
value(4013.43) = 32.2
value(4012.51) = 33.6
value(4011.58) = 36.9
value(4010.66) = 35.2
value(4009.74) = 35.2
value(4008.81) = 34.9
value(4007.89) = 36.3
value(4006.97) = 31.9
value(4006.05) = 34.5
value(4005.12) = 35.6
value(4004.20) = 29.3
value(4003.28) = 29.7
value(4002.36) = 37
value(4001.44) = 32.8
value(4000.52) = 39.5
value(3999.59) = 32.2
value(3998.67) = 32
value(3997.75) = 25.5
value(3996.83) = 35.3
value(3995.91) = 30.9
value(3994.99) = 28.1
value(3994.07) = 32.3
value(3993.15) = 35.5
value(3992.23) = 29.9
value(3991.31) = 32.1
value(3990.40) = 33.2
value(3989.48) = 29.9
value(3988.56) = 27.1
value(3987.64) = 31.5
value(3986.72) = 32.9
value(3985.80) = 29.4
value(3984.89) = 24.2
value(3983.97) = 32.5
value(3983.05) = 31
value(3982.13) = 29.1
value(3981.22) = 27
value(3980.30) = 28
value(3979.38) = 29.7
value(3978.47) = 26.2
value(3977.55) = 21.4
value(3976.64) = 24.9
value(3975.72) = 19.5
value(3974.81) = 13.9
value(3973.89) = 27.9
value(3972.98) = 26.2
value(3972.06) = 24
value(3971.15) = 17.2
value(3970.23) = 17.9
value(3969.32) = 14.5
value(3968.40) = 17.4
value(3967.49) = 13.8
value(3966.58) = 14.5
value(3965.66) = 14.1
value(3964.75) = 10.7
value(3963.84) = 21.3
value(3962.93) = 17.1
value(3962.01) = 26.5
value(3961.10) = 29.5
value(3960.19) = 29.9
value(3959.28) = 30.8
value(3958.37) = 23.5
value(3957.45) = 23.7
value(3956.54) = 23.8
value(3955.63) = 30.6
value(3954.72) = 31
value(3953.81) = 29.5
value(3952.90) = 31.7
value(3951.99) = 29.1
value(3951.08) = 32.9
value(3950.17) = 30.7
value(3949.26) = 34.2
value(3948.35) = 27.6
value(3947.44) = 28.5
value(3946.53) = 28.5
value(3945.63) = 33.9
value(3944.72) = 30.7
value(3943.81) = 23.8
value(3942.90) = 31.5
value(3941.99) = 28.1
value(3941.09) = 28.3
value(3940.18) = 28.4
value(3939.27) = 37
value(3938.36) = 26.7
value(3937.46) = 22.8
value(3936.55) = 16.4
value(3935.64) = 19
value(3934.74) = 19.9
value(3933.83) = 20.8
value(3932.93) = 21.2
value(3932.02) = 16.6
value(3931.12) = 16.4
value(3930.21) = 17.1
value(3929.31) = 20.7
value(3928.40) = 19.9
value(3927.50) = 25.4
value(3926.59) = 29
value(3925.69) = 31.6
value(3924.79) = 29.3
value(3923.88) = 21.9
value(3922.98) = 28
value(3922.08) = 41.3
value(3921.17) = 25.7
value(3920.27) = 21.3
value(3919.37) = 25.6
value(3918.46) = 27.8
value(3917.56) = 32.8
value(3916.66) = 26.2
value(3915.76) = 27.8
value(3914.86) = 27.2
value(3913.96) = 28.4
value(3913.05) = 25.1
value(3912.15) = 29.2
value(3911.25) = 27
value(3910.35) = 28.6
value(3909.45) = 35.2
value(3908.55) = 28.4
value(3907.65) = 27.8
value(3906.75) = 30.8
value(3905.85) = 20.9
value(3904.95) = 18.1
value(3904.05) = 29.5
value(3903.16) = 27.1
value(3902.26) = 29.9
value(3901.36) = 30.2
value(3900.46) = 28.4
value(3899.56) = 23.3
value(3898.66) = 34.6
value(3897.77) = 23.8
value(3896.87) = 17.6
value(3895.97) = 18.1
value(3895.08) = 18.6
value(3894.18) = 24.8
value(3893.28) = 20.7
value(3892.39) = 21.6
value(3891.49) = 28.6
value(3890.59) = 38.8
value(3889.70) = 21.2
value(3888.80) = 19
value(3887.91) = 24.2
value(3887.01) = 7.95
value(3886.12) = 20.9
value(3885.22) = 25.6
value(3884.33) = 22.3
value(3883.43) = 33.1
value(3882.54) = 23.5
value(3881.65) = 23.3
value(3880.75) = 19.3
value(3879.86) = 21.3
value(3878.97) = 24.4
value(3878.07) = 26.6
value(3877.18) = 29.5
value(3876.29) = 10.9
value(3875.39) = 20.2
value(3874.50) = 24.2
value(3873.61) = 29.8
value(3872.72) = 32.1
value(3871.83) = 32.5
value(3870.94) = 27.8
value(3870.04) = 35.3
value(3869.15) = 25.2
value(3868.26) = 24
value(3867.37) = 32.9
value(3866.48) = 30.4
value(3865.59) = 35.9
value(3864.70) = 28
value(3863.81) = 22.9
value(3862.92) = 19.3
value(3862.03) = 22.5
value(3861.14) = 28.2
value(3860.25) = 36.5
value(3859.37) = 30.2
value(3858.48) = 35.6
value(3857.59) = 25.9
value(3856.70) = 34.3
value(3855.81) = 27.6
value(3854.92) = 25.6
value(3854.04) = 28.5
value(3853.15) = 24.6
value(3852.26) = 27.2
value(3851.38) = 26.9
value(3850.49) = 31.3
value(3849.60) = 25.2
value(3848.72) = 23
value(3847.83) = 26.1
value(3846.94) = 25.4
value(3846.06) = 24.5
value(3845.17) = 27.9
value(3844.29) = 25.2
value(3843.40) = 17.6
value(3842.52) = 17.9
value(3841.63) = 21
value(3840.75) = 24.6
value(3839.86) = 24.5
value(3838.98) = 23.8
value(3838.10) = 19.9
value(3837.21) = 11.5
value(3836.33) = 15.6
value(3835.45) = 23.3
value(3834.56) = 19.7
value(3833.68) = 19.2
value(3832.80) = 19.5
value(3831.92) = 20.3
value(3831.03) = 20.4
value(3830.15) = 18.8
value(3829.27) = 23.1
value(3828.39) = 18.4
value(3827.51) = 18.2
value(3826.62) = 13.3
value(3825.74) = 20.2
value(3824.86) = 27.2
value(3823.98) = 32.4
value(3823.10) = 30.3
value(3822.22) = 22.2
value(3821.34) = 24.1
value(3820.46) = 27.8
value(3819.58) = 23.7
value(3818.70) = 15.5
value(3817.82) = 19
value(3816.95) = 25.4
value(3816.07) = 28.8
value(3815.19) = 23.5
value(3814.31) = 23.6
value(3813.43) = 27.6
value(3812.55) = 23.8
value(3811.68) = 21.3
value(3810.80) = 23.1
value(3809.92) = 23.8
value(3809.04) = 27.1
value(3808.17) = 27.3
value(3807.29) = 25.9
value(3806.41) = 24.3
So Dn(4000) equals 1.35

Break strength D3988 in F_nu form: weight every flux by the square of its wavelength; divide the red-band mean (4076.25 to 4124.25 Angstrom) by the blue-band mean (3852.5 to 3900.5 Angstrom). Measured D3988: 1.33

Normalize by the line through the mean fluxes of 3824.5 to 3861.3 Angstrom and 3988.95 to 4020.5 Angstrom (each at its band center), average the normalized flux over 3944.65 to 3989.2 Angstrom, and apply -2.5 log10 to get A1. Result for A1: 0.21 mag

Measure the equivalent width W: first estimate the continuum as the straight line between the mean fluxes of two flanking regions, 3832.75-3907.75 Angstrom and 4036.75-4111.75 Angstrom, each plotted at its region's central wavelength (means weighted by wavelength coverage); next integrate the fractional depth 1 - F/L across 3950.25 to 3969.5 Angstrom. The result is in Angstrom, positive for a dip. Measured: 2.75 Angstrom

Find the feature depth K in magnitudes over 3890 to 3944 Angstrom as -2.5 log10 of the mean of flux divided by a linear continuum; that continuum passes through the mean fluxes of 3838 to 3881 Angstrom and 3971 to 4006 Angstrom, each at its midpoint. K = 0.07 mag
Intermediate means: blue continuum 26.3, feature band 25.8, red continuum 29.2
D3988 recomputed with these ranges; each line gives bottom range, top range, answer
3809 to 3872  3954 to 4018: 1.23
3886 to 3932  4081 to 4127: 1.34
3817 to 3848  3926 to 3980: 1.18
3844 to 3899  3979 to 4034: 1.36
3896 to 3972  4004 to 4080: 1.38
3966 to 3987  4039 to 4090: 1.46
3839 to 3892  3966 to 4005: 1.12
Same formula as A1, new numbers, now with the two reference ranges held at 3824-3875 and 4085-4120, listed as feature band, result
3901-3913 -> -0.07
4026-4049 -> -0.17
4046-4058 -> -0.15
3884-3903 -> 0.09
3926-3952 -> 0.05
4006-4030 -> -0.21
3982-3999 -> -0.10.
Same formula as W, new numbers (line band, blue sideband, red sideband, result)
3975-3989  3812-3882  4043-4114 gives 0.57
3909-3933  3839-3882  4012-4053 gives 2.29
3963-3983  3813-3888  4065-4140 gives 4.94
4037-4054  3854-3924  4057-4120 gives -2.48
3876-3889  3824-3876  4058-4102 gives 1.73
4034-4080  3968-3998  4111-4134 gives -4.76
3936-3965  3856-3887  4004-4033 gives 3.05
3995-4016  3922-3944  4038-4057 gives -1.86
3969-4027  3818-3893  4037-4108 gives -2.85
